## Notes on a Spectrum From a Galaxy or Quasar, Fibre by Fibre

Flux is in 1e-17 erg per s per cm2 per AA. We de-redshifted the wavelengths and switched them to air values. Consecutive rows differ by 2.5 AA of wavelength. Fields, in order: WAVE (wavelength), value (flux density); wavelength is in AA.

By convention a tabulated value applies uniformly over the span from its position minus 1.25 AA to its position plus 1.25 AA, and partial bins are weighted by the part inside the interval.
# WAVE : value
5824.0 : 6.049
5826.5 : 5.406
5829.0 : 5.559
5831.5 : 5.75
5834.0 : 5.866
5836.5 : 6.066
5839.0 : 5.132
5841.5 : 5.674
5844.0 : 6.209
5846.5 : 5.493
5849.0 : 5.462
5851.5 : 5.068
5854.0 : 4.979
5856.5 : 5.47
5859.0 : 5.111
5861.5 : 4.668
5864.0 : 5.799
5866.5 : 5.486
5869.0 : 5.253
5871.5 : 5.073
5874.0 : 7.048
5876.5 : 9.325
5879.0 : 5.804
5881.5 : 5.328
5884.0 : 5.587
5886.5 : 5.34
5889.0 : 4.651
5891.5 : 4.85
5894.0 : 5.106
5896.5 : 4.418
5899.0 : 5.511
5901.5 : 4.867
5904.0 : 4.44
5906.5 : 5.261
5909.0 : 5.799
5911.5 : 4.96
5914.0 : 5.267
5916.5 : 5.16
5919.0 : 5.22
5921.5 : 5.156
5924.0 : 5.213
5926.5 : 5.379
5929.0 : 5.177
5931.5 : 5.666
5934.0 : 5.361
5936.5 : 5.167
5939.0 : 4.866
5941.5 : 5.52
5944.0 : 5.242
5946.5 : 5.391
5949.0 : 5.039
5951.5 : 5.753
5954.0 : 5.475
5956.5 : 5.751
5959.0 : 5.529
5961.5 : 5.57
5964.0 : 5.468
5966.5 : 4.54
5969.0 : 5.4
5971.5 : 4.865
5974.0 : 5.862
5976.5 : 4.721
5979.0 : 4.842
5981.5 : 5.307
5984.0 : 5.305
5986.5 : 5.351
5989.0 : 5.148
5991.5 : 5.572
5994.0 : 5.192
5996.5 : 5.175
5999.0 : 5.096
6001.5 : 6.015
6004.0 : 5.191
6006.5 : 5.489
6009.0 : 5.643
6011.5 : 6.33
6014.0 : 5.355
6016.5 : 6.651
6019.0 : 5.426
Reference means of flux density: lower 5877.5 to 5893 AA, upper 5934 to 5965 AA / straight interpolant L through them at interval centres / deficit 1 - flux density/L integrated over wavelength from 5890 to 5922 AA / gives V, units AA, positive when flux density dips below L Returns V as 1.64 AA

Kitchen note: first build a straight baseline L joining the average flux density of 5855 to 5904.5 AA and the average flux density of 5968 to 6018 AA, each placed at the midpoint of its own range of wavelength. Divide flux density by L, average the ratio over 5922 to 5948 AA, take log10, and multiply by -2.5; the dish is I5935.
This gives 0.03 mag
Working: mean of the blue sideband 5.47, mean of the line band 5.29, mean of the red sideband 5.43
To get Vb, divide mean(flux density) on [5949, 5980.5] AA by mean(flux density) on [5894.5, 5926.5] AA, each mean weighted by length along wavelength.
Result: 1.04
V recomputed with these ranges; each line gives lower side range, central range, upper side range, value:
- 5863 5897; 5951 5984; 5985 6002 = 0.7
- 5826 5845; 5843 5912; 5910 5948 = 0.8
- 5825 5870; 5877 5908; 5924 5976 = 1.2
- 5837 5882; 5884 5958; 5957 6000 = 3.3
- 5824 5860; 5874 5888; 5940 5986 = -2.2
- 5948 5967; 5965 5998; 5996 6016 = 2.0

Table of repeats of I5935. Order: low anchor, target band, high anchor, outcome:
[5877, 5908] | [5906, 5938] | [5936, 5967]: -0.002 mag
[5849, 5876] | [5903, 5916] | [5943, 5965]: 0.067 mag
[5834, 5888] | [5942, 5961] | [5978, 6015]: 0.007 mag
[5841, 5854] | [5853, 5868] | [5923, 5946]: 0.046 mag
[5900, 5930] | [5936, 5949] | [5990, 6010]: 0.004 mag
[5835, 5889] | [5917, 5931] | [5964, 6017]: 0.055 mag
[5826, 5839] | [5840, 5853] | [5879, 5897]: -0.003 mag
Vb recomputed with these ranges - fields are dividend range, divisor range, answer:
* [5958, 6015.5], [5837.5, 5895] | 0.96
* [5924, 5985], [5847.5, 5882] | 0.93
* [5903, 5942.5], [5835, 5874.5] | 0.96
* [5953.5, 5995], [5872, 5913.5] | 0.96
